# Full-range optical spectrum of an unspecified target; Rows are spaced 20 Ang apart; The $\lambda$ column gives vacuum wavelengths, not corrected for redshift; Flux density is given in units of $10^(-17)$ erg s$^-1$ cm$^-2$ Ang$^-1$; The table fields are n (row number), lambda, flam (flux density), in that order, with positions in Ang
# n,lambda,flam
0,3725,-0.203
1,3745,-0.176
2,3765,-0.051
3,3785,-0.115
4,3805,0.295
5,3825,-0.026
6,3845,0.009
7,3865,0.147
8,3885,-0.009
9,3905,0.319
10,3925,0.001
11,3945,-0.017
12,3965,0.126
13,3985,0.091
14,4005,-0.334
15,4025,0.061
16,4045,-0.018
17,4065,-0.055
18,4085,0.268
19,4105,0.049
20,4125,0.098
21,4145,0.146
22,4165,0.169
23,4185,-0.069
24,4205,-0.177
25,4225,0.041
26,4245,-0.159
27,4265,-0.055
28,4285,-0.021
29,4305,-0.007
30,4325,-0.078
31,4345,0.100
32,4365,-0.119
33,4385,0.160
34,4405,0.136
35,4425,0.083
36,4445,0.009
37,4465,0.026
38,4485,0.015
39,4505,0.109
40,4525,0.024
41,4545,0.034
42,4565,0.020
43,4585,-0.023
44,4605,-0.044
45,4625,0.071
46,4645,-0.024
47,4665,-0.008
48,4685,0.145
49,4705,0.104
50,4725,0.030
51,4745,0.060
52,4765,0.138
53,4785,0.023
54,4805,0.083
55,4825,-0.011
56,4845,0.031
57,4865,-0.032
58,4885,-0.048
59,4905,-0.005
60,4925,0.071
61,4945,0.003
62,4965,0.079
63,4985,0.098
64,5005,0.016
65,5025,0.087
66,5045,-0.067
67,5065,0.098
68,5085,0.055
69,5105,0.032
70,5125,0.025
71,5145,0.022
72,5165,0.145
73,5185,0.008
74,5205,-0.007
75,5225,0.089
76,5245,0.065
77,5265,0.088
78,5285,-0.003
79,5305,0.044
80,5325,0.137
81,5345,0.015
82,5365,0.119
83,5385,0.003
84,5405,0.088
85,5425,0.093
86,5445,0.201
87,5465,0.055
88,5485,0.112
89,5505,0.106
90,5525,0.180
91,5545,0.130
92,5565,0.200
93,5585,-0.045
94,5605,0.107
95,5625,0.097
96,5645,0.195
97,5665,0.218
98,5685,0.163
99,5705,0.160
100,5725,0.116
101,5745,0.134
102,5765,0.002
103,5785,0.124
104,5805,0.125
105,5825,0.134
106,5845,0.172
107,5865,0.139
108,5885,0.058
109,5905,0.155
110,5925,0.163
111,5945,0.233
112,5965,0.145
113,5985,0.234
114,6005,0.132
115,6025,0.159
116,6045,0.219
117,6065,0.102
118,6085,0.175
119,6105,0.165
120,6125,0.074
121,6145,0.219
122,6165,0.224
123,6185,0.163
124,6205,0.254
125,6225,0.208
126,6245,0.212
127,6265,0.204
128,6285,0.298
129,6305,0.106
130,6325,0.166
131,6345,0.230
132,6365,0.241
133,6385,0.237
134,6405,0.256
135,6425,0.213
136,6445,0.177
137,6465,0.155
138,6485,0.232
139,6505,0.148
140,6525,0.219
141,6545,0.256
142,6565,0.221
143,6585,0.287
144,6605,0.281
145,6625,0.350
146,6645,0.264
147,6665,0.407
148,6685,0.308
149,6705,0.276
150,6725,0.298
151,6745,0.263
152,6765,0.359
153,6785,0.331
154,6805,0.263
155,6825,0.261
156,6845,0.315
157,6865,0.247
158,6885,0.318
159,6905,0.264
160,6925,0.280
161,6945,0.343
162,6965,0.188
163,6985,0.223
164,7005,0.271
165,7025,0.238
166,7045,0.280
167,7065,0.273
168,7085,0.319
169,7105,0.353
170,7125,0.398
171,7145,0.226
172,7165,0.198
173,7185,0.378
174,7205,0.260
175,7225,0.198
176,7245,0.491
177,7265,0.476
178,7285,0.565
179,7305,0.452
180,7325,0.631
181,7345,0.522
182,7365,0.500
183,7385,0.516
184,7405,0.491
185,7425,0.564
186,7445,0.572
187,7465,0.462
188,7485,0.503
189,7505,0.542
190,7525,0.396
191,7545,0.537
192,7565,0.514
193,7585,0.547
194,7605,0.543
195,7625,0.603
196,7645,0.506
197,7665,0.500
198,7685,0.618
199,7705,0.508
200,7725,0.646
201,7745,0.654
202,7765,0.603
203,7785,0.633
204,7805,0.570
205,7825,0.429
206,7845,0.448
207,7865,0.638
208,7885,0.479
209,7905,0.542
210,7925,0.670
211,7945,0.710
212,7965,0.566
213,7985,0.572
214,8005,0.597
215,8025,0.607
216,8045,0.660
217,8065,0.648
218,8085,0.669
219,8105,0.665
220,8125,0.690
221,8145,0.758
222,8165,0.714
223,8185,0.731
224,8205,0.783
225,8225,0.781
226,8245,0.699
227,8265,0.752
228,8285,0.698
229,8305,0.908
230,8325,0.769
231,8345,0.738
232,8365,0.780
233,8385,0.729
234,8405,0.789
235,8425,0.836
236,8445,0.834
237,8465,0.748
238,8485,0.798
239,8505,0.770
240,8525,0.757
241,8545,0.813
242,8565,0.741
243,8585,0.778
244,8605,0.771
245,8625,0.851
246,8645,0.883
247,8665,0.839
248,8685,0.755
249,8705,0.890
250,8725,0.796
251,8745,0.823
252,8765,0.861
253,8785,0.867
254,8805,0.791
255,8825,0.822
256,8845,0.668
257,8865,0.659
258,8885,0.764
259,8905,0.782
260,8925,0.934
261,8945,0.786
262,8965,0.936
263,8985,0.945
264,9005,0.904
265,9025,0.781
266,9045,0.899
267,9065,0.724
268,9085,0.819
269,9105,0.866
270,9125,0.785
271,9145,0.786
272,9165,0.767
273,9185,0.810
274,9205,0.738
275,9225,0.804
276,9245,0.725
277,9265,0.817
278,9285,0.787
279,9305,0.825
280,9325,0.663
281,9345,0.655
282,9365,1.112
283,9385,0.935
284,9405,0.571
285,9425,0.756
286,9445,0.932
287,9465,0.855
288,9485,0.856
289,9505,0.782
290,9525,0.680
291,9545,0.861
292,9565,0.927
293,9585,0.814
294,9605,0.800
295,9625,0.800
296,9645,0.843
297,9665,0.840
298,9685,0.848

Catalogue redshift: 0.819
